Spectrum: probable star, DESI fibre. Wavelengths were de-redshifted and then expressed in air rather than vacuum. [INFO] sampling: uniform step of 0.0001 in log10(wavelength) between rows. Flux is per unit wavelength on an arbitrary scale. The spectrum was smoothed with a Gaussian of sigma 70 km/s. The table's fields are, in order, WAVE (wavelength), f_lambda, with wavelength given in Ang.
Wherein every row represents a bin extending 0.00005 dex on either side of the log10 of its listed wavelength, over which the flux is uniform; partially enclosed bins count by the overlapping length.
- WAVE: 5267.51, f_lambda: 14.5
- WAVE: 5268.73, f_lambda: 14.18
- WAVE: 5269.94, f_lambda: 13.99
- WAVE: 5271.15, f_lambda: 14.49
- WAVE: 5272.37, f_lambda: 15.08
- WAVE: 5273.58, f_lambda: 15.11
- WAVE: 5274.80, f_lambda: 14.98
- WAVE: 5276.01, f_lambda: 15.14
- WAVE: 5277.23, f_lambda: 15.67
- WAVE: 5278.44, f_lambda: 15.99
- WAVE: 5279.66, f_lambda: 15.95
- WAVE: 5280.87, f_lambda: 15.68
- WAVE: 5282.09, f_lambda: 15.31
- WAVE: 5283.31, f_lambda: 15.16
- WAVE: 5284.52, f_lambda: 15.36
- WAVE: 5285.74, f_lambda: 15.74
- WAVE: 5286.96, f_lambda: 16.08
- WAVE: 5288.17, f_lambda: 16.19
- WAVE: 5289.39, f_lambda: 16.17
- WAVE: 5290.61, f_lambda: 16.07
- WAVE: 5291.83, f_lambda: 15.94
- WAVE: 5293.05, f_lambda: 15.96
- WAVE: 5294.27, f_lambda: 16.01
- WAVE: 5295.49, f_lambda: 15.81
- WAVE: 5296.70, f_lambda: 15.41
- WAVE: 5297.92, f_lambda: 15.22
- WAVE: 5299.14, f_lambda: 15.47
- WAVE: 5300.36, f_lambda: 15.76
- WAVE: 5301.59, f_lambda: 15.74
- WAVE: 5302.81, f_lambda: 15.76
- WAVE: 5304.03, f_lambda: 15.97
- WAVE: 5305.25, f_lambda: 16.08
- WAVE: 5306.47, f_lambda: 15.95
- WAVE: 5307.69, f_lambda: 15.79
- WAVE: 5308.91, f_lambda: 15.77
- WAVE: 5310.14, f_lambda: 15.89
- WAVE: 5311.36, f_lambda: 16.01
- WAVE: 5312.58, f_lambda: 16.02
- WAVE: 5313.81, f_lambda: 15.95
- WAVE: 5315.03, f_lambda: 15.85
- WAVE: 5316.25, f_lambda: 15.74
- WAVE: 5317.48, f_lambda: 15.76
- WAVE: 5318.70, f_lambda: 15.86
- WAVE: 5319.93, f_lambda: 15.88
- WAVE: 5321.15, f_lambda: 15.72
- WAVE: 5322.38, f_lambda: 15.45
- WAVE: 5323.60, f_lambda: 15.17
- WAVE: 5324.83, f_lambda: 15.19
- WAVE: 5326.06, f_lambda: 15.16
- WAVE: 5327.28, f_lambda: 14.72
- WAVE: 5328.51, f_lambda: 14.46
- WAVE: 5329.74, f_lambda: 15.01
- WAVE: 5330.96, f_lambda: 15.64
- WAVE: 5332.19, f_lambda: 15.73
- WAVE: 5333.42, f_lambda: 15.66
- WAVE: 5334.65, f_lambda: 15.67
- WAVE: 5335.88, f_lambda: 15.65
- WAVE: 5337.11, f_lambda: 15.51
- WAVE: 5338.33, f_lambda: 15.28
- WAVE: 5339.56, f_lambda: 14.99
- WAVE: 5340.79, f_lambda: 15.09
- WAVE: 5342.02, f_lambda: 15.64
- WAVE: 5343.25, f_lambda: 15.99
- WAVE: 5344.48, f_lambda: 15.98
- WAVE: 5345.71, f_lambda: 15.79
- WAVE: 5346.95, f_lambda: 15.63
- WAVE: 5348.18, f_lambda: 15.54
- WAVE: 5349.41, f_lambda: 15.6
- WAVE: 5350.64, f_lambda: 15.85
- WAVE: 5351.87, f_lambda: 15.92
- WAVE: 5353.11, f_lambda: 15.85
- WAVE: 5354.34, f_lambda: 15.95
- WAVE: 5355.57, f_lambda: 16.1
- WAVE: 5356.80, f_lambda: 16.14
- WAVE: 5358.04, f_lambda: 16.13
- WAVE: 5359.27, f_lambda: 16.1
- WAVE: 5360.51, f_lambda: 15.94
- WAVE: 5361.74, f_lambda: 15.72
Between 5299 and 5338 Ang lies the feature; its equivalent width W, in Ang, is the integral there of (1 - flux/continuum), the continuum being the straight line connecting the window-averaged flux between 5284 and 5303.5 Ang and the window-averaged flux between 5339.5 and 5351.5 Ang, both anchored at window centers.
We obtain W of 0.2 Ang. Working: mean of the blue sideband 15.8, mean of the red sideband 15.6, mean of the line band 15.6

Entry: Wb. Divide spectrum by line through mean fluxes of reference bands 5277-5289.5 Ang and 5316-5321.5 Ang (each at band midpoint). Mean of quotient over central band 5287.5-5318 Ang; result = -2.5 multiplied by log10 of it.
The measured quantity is -0.01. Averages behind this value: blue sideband 15.7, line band 15.9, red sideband 15.8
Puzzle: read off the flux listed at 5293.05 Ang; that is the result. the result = 15.96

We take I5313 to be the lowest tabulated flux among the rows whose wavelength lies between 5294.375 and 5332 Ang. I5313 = 14.46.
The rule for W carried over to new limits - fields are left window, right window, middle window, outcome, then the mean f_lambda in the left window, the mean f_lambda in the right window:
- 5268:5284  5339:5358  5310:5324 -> -0.3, 15.1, 15.7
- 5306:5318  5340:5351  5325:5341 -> 0.5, 15.9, 15.7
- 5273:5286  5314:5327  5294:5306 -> -0.2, 15.5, 15.6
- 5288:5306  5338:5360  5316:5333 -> 0.4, 15.8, 15.8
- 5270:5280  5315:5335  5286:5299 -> -0.5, 15.2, 15.4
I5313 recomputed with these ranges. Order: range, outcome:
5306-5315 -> 15.77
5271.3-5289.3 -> 14.98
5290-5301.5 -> 15.22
